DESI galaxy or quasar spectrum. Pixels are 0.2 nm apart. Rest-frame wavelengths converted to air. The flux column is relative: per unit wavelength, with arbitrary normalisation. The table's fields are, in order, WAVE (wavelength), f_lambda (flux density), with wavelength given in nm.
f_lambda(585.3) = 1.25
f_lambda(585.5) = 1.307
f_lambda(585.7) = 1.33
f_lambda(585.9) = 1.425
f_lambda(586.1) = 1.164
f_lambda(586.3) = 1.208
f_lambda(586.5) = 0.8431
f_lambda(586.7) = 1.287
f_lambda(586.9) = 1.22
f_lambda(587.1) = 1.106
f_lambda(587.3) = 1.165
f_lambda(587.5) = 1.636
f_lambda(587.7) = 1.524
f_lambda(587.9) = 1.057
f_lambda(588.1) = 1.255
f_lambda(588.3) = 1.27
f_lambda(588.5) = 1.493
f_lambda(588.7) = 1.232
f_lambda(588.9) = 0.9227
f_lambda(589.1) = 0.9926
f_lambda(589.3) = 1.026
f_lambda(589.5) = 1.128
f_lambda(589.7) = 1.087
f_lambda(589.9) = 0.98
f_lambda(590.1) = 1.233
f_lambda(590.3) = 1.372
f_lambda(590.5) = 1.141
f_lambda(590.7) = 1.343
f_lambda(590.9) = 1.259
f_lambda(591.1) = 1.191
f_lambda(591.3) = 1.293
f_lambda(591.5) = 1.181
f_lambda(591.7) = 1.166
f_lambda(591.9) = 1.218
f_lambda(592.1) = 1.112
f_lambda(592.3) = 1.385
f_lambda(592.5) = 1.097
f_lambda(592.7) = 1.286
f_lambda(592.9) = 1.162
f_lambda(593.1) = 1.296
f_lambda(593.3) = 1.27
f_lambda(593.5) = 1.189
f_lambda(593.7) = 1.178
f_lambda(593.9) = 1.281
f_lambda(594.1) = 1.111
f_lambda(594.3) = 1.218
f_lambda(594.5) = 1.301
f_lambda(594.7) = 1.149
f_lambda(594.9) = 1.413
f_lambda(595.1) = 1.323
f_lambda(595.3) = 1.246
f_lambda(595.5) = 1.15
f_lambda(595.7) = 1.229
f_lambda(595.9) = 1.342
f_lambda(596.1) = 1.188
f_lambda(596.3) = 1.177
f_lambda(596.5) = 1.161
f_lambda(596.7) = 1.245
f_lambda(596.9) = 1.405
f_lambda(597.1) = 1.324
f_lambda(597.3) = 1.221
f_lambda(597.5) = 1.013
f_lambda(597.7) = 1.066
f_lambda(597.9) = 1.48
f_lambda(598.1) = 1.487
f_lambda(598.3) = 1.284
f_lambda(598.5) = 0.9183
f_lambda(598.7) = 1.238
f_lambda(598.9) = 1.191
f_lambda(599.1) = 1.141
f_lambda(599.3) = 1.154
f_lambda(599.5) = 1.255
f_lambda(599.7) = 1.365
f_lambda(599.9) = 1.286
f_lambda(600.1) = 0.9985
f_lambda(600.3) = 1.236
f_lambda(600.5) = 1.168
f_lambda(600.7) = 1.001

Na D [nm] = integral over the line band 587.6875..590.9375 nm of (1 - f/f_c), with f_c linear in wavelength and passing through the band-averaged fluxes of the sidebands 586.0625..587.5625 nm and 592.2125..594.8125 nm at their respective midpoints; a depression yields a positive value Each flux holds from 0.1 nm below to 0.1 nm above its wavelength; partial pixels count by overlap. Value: 0.06 nm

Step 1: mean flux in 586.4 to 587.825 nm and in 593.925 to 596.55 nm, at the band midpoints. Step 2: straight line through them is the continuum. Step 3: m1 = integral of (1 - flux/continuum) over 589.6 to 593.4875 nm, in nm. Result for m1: 0.09 nm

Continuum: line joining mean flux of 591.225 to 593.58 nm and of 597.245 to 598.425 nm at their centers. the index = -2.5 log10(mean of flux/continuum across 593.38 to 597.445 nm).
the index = 0.00 mag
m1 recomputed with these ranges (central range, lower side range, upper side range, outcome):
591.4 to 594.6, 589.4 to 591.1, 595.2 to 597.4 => 0.00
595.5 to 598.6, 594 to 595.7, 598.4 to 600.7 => -0.07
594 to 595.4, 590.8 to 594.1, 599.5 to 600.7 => -0.04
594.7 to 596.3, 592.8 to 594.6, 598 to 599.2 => -0.05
